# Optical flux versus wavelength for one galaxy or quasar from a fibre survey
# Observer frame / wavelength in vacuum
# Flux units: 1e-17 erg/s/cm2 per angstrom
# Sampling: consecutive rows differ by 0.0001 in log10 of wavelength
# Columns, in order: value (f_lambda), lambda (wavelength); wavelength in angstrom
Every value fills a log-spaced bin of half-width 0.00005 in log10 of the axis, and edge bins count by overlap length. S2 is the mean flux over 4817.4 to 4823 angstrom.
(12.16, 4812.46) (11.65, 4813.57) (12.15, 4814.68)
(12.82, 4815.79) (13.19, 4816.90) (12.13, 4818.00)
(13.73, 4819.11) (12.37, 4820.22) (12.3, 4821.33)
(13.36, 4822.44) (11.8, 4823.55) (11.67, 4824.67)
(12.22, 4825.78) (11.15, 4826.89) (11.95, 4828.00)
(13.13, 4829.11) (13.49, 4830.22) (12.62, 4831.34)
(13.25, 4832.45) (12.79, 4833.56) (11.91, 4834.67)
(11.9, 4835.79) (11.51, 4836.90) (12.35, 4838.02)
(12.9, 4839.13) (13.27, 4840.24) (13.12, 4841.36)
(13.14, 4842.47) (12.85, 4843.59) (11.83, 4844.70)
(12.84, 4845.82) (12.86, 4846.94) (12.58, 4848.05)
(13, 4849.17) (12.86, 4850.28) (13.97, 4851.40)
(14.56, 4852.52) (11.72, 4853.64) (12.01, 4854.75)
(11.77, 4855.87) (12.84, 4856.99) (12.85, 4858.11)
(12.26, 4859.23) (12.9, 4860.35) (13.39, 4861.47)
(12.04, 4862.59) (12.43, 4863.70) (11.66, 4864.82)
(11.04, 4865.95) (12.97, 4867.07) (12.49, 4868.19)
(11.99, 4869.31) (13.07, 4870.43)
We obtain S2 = 12.8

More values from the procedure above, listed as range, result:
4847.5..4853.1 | 13.4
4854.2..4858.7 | 12.3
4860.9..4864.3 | 12.6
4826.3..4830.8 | 12.4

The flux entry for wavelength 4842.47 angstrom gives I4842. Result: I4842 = 13.14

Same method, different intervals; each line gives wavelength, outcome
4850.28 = 12.86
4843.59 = 12.85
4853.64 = 11.72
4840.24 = 13.27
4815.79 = 12.82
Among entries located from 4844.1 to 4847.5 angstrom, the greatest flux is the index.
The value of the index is 12.86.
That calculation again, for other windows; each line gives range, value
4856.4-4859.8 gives 12.85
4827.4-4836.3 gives 13.49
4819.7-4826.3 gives 13.36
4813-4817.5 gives 13.19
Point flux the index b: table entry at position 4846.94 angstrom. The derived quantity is 12.86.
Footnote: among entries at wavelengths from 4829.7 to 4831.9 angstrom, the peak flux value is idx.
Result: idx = 13.49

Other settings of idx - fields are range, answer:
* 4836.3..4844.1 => 13.27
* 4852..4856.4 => 14.56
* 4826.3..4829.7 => 13.13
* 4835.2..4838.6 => 12.35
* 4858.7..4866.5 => 13.39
